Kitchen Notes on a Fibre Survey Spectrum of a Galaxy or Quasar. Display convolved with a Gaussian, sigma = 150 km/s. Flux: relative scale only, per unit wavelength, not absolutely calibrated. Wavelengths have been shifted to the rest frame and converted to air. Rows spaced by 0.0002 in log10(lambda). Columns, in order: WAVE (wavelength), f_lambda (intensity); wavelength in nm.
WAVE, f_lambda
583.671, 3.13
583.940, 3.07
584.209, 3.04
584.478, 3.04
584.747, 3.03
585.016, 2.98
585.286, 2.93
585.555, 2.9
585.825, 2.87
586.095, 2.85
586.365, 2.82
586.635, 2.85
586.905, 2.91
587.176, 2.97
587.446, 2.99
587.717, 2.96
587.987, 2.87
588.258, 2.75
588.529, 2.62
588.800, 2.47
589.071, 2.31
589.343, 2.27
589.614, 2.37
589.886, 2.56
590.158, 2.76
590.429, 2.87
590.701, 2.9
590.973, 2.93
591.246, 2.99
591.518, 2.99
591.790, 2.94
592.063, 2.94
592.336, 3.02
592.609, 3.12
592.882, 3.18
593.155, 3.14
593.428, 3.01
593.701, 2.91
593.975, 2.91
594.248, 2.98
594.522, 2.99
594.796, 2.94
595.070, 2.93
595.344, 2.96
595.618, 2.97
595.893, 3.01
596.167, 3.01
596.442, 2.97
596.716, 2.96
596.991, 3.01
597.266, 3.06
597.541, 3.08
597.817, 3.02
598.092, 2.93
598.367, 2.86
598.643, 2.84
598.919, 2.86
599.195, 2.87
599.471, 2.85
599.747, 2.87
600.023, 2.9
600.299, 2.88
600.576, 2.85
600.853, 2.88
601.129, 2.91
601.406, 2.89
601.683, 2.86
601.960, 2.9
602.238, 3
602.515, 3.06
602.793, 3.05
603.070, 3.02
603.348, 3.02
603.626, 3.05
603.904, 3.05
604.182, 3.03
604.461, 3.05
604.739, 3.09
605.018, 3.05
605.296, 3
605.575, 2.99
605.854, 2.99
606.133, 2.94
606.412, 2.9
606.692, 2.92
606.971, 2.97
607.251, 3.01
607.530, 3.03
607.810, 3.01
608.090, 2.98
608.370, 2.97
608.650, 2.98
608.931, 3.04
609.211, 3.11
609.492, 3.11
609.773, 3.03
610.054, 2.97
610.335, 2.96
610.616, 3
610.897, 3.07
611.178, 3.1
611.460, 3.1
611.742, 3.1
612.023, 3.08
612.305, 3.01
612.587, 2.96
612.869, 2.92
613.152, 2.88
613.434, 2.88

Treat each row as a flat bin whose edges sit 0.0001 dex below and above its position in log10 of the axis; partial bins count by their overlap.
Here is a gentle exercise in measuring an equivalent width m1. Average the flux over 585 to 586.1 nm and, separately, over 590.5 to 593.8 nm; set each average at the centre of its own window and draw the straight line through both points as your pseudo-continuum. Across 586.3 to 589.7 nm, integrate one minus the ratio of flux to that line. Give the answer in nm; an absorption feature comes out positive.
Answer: 0.27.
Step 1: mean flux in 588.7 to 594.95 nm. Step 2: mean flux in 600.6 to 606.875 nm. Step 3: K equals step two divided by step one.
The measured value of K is 1.05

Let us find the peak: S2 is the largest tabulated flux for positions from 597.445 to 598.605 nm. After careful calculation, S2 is 3.08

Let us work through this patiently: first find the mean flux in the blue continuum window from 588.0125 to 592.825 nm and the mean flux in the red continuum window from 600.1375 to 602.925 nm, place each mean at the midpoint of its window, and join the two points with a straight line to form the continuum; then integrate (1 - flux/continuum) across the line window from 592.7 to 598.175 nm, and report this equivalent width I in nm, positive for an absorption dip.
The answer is -0.31 nm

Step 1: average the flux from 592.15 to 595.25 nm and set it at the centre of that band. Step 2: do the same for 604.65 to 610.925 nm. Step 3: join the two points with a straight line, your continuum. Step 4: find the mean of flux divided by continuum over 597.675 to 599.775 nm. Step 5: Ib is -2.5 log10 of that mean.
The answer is 0.04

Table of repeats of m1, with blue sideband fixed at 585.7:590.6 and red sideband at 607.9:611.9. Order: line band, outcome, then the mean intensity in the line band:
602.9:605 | -0.07 nm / 3.04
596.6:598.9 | -0.08 nm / 2.96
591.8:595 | -0.24 nm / 3.01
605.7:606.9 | 0.02 nm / 2.94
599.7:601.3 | 0.01 nm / 2.88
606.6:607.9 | 0.00 nm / 2.99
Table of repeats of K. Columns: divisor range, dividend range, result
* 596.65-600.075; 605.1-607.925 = 1.02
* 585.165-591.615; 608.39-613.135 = 1.09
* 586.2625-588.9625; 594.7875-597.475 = 1.06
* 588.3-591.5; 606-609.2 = 1.12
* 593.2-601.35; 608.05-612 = 1.03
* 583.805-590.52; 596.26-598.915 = 1.06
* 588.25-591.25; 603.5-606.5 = 1.15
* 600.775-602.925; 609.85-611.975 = 1.03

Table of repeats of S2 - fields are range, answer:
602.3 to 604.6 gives 3.06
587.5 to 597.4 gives 3.18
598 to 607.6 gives 3.09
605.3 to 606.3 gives 2.99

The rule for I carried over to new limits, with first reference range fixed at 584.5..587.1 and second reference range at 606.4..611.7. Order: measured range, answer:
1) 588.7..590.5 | 0.26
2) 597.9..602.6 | 0.13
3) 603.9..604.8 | -0.02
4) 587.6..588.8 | 0.07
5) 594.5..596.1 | -0.01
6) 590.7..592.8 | -0.04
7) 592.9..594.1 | -0.03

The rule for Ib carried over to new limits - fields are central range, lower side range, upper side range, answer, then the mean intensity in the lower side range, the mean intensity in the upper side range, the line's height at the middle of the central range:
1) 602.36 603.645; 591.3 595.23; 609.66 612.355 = -0.01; 3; 3.04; 3.02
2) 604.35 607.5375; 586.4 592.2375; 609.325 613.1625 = -0.01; 2.77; 3.03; 2.96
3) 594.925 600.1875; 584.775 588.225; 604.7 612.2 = 0.01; 2.91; 3.02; 2.96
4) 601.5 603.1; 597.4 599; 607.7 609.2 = -0.01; 2.93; 3.01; 2.96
